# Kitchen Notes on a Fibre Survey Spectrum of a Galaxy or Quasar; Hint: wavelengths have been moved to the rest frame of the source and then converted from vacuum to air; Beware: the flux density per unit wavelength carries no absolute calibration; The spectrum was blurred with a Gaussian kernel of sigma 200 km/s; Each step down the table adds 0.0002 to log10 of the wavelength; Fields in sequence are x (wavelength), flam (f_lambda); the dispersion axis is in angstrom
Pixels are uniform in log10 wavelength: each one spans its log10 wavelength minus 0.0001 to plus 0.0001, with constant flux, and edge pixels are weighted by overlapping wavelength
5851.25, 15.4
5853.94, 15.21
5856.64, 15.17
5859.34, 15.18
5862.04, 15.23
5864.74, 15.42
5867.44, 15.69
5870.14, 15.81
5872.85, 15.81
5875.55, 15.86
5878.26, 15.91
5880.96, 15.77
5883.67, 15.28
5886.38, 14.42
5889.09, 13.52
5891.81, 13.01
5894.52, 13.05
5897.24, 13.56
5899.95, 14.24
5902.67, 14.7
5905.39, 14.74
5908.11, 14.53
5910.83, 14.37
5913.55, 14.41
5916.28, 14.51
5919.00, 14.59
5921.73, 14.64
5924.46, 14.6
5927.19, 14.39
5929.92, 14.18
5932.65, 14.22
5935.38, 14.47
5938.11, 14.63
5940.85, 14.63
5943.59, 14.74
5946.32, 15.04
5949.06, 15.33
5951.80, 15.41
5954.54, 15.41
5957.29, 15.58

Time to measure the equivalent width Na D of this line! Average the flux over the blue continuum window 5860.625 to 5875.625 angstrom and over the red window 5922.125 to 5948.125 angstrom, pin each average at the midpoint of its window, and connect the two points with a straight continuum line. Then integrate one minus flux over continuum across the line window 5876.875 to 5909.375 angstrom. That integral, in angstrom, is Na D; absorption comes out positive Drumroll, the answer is 1.78 angstrom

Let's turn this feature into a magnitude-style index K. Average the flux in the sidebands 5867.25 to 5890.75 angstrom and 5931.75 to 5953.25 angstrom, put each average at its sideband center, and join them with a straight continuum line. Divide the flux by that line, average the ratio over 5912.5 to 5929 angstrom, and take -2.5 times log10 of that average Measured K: 0.04 mag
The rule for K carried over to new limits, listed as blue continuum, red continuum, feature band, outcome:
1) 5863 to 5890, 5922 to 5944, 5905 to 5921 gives 0.02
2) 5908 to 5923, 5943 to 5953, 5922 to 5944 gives 0.03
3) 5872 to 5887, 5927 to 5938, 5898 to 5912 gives 0.04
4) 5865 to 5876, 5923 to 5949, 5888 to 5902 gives 0.13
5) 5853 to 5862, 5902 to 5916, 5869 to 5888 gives -0.04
